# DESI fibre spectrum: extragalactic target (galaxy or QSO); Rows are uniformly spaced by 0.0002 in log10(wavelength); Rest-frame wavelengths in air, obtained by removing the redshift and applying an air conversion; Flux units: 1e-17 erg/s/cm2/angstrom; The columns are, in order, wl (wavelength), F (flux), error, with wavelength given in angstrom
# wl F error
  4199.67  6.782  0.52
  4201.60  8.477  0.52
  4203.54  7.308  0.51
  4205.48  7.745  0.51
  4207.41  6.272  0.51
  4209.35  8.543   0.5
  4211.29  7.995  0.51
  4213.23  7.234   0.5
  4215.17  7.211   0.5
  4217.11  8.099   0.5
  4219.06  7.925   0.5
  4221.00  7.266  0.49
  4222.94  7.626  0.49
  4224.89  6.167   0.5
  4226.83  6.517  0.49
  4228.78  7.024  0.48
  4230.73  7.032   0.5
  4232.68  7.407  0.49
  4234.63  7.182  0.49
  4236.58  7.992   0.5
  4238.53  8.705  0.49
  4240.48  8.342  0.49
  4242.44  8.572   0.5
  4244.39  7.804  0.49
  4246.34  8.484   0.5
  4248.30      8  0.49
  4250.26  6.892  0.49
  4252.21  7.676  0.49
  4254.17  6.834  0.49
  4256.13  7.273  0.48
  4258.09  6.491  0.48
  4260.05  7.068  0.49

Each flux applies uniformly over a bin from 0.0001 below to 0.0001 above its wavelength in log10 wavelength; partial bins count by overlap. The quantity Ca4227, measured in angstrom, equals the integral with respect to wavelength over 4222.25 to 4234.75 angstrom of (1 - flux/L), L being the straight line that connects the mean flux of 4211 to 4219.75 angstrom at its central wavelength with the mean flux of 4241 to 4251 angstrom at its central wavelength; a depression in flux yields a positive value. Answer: 1.3 angstrom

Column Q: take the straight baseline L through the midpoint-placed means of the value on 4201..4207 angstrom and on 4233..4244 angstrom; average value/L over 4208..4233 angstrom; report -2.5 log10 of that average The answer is 0.070 mag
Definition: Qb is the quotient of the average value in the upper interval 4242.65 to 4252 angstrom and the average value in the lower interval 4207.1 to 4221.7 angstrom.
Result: 1.03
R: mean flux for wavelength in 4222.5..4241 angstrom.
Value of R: 7.37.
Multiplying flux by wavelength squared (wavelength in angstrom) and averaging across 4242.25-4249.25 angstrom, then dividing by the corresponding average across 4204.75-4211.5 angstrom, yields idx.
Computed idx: 1.10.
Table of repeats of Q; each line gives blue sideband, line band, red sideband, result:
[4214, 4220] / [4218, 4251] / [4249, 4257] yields -0.02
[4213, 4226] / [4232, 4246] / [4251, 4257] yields -0.10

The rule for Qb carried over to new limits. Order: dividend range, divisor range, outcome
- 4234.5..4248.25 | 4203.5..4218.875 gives 1.08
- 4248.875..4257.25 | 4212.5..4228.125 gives 0.99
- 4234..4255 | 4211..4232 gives 1.09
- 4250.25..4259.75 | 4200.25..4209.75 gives 0.93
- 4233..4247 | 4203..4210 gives 1.09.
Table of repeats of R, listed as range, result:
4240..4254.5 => 7.85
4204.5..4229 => 7.37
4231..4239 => 7.7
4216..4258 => 7.54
